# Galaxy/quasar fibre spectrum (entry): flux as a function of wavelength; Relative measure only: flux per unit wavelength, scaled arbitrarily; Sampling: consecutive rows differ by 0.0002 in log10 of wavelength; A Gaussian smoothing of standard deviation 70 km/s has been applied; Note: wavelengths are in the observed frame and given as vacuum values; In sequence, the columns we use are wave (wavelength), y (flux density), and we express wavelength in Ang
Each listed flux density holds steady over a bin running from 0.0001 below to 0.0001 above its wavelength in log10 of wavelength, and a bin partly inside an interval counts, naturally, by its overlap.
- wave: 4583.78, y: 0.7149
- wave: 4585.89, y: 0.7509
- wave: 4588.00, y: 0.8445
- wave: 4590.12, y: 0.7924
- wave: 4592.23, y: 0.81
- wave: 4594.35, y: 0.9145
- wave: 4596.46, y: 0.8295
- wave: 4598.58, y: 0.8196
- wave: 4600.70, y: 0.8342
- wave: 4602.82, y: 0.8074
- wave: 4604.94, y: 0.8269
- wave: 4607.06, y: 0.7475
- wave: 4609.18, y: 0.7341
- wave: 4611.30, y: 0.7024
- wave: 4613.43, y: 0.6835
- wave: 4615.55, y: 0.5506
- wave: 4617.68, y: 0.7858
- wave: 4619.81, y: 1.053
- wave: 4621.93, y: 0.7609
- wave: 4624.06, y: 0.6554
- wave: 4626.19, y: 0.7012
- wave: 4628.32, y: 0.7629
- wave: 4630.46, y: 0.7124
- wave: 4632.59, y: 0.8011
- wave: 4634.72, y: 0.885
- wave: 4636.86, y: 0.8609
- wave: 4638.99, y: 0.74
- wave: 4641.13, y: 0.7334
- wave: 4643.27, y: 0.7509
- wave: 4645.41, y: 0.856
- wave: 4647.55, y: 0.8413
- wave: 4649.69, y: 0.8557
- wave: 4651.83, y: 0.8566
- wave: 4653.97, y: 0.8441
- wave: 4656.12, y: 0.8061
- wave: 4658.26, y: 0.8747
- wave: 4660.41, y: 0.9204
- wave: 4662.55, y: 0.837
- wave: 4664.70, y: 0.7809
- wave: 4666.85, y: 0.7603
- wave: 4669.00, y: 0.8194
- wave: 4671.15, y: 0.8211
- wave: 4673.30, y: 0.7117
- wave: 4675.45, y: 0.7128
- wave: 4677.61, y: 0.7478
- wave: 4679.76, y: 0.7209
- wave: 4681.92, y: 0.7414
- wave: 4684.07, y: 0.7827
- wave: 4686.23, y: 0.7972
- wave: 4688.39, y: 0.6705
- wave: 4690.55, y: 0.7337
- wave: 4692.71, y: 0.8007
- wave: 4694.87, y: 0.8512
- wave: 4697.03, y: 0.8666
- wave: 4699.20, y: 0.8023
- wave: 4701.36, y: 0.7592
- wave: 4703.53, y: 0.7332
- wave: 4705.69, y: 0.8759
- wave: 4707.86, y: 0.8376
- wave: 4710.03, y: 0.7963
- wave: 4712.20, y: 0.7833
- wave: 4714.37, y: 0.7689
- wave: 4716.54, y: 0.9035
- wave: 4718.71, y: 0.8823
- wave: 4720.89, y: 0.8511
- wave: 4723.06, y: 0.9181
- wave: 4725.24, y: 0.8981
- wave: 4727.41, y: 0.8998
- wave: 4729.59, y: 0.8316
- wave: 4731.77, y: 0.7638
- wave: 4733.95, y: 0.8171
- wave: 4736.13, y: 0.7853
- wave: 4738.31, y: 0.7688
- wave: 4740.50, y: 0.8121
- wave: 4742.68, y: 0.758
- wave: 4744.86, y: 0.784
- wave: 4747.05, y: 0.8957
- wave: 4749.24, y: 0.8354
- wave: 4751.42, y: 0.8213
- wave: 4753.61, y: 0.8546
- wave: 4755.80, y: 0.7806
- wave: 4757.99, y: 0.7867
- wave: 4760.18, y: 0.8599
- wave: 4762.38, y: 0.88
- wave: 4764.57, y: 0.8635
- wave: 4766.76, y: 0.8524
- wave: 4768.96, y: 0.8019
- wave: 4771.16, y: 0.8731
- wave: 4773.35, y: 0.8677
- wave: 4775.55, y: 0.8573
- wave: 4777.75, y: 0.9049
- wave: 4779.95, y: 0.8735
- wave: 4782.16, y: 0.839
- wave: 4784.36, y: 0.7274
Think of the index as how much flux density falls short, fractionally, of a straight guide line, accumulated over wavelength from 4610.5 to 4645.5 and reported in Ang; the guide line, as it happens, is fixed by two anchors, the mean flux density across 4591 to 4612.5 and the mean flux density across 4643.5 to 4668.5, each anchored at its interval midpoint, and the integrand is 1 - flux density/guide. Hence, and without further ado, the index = 2.4 Ang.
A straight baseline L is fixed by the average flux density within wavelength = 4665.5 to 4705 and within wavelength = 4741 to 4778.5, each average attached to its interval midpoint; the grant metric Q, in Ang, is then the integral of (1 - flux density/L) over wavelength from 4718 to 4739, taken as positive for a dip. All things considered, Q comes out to -0.8 Ang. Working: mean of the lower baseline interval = 0.77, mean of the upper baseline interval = 0.839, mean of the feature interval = 0.842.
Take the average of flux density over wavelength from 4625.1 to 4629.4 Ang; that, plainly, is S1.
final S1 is 0.73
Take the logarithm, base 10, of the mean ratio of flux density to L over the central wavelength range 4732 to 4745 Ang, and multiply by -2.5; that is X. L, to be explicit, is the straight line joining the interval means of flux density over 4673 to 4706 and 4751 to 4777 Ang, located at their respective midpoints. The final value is 0.04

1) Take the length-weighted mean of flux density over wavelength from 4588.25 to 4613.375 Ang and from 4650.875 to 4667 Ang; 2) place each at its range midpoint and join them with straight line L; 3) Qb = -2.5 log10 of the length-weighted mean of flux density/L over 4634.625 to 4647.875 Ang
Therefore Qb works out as 0.03 mag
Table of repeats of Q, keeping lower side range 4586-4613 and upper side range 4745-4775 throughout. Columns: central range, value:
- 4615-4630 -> 0.90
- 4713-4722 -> -0.20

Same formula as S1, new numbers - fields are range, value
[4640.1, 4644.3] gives 0.742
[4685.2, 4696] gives 0.771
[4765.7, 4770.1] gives 0.826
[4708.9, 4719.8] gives 0.827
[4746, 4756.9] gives 0.837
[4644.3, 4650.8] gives 0.851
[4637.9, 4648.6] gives 0.784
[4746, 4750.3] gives 0.865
